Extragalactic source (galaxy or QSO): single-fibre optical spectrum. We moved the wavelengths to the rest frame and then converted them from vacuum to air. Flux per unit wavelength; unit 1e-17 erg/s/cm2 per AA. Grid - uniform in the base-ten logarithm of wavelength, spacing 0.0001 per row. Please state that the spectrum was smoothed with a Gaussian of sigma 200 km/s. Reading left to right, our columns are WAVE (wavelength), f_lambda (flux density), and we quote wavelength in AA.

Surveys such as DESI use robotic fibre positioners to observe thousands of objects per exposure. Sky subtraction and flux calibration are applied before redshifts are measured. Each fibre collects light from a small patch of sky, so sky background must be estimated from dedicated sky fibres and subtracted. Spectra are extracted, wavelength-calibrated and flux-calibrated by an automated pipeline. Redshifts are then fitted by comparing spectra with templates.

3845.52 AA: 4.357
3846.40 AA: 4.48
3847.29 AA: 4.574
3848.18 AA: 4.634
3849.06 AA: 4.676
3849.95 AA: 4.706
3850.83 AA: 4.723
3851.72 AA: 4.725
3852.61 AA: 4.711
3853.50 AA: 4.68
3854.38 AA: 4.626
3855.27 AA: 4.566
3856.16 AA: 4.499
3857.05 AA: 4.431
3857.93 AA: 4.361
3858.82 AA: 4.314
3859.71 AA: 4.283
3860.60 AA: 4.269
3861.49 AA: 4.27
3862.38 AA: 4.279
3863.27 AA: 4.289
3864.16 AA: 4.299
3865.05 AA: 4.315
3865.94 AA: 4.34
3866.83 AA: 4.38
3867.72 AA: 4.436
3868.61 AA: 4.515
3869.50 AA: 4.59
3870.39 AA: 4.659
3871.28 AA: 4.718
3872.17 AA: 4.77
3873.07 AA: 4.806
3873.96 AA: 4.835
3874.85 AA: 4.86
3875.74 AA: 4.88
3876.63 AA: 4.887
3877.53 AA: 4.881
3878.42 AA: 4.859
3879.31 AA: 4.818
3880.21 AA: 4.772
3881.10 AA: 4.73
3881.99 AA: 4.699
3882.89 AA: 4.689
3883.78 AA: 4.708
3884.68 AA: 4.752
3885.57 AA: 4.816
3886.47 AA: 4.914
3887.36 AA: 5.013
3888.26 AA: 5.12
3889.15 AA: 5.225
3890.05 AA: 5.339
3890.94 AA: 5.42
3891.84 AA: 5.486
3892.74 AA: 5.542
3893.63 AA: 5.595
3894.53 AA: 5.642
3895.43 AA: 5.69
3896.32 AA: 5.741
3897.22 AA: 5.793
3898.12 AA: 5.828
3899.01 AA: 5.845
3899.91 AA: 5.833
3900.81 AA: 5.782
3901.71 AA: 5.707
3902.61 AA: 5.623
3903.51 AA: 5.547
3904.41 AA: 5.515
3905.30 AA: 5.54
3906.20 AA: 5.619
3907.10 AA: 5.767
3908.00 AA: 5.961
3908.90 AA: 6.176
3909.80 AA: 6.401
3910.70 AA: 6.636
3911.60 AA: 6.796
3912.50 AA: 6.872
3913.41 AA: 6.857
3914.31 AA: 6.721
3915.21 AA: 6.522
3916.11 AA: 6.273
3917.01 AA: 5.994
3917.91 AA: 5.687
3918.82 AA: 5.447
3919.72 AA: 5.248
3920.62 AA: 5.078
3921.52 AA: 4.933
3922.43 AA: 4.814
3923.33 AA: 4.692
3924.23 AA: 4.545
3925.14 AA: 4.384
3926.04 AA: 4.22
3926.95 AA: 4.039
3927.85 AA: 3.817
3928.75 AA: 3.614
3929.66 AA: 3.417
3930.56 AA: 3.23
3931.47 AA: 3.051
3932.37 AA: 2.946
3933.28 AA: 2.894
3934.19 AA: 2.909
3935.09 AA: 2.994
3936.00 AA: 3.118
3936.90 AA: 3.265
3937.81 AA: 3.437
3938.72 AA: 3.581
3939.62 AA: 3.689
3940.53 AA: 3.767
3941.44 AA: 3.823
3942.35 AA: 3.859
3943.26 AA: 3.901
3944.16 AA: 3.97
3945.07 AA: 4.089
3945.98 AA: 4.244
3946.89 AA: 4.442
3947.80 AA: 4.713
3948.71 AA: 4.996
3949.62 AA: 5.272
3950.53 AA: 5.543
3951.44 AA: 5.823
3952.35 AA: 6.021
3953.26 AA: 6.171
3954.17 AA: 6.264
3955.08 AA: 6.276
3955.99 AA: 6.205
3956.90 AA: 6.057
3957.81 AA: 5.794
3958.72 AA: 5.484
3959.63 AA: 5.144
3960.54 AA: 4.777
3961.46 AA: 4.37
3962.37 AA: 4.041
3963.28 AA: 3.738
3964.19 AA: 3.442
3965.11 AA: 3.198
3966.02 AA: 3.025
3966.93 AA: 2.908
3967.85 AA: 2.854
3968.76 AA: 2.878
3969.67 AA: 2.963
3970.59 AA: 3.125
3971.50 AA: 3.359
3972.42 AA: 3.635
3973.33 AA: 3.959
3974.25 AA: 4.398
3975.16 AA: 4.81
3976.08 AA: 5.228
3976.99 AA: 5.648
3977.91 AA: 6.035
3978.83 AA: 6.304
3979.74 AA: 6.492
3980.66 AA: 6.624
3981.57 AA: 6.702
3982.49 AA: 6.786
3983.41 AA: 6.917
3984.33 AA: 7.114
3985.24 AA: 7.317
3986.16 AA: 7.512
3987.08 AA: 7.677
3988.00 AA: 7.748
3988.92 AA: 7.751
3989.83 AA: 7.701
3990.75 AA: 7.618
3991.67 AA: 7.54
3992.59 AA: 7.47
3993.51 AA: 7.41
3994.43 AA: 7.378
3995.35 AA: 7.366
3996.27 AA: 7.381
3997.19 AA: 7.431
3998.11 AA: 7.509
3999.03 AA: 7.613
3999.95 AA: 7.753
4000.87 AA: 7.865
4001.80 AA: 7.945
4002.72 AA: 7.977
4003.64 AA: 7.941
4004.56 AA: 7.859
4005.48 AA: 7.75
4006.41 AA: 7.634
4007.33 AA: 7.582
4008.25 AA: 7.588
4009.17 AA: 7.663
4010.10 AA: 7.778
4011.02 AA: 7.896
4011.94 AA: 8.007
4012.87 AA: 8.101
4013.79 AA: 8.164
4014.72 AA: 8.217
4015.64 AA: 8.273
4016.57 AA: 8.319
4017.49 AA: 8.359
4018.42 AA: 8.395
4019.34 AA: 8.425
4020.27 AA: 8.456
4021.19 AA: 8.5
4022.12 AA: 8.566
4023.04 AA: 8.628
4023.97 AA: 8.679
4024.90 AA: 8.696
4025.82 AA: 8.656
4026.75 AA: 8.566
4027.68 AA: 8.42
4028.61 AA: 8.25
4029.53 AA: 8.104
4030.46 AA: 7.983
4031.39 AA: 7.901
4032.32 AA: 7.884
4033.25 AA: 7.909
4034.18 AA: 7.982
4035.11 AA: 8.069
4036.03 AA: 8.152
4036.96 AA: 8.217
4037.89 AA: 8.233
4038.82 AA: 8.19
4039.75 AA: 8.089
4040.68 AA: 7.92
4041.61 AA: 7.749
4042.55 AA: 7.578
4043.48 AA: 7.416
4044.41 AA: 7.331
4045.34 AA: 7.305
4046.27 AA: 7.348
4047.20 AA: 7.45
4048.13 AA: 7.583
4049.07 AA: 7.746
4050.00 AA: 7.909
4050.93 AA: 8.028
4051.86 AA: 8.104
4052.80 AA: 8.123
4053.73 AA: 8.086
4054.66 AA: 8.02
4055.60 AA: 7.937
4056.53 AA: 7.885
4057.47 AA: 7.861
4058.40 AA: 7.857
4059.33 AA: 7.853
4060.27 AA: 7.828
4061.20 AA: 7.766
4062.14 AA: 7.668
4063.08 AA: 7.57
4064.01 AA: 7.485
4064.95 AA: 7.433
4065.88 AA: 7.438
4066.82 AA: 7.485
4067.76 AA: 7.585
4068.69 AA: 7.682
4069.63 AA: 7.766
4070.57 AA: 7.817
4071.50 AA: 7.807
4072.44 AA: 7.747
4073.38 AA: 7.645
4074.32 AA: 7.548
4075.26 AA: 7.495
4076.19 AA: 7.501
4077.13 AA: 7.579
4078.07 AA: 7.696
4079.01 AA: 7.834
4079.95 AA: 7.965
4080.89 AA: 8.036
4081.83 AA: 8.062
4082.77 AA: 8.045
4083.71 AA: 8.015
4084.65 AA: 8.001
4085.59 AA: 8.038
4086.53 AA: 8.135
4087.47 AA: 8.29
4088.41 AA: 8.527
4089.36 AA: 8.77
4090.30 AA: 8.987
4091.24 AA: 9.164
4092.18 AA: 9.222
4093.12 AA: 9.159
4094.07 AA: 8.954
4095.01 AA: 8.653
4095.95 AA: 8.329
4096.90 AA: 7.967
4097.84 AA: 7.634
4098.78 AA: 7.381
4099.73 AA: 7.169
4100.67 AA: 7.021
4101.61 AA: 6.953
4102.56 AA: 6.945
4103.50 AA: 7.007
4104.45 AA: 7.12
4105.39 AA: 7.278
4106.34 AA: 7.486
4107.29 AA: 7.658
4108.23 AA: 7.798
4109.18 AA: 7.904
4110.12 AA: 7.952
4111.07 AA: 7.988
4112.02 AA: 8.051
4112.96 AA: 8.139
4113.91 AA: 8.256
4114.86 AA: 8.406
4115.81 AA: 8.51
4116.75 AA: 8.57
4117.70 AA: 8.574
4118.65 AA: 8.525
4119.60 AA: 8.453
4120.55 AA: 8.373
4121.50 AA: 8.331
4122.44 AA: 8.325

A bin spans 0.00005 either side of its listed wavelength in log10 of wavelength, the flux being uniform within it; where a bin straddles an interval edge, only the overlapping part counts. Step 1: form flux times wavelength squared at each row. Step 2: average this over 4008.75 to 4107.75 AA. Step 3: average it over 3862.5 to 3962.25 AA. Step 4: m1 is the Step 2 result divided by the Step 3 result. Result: 1.7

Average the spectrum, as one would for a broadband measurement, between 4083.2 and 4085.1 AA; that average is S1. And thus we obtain 8.01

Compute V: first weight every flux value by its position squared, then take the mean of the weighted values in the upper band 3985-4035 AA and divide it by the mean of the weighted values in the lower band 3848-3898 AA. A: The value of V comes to 1.77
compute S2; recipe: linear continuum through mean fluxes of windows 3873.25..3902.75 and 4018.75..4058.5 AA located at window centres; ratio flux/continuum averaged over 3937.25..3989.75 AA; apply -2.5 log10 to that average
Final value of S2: 0.30 mag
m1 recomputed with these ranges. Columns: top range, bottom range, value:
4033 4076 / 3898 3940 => 1.68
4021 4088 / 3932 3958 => 1.86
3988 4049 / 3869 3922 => 1.55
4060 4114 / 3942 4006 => 1.43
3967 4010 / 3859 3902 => 1.40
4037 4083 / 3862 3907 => 1.67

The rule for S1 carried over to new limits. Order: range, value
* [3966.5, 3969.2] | 2.88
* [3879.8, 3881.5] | 4.76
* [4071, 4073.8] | 7.74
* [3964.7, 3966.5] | 3.12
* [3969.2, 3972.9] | 3.28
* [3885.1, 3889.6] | 5.02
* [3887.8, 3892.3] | 5.31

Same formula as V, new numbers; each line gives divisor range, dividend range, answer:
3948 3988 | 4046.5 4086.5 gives 1.57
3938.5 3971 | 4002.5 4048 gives 1.87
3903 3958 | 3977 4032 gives 1.64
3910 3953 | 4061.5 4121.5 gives 1.87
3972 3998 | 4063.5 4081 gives 1.20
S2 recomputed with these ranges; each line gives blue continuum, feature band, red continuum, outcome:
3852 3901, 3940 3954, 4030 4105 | 0.256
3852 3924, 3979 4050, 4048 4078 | -0.114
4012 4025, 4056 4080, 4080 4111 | 0.062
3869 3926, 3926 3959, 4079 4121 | 0.352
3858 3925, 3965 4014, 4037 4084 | 0.037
